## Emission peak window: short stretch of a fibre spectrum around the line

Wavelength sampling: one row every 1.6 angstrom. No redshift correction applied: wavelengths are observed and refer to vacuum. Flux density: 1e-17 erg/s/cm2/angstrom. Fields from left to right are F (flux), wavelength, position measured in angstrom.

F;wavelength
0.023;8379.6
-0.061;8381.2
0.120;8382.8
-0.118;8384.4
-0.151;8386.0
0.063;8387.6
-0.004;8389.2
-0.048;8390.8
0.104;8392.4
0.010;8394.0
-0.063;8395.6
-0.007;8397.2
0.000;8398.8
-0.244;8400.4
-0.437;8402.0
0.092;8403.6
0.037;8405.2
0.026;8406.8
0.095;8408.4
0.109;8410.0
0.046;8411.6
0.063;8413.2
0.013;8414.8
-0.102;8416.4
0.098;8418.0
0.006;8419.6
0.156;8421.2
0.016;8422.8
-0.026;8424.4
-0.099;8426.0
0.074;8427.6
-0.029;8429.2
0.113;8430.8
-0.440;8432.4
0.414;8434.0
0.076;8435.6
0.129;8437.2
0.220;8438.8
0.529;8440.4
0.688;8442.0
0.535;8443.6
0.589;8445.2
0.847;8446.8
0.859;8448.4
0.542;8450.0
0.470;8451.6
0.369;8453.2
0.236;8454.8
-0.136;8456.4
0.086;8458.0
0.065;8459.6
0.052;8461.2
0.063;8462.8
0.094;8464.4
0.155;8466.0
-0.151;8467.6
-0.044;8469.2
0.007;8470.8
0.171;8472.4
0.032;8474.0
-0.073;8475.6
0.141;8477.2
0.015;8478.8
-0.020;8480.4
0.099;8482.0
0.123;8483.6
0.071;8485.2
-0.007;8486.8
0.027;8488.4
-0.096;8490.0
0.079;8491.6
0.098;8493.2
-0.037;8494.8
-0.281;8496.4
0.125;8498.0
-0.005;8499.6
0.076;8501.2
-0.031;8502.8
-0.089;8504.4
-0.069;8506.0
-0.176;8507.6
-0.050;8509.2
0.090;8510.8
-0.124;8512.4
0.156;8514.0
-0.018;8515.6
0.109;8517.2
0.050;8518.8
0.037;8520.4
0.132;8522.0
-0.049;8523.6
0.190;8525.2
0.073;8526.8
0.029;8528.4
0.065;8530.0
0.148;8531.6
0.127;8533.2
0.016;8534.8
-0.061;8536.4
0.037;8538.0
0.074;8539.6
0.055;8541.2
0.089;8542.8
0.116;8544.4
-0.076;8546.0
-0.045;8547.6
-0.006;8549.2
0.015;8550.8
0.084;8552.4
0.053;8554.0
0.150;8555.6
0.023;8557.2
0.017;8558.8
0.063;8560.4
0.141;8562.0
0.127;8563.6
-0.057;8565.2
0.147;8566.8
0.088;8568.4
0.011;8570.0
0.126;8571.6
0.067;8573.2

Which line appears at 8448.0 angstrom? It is [O II]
